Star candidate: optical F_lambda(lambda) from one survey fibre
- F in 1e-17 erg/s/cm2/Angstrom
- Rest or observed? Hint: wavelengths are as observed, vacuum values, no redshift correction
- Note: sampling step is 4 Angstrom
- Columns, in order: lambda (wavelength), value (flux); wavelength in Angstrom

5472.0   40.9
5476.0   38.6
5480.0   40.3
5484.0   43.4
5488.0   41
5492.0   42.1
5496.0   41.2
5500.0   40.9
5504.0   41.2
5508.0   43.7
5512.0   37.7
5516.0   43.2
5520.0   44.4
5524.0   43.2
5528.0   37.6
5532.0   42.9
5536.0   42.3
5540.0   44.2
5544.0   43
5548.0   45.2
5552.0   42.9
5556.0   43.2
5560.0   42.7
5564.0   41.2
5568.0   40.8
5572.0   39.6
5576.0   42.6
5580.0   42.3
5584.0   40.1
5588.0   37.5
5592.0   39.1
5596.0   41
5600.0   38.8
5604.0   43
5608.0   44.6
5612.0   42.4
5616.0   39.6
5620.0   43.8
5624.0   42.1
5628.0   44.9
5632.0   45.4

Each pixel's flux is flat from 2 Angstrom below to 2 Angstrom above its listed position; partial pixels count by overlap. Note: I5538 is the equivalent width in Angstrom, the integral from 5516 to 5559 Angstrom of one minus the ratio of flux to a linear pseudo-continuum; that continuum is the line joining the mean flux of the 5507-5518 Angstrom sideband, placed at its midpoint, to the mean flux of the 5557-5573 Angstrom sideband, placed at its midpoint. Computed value -1.6 Angstrom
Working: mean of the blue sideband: 41.3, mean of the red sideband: 41.3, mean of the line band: 42.9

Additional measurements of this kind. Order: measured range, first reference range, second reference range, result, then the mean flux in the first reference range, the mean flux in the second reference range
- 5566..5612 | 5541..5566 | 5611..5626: 1.7 Angstrom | 43.1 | 41.9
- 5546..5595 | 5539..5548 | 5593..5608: 1.4 Angstrom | 43.9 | 41.3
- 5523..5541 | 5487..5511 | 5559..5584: -0.2 Angstrom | 41.5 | 41.4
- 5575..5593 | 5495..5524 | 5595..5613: 0.7 Angstrom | 41.9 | 42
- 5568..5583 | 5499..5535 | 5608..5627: 0.3 Angstrom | 41.7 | 42.4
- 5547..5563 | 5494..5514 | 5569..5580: -0.8 Angstrom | 40.9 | 41.3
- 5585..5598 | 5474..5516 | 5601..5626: 0.9 Angstrom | 41.1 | 42.4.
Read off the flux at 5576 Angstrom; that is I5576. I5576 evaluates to 42.6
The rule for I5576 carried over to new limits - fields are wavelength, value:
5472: 40.9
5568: 40.8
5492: 42.1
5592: 39.1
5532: 42.9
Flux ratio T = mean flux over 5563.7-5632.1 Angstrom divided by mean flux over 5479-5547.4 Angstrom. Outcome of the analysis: 1.0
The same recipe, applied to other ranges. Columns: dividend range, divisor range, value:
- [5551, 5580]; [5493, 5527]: 1.00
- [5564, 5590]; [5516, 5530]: 0.97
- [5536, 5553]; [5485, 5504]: 1.06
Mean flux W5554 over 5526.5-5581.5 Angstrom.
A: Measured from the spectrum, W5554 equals 42.2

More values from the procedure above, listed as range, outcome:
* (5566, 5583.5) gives 41.2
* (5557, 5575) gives 41.3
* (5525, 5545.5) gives 42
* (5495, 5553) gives 42.2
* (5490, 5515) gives 41.2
